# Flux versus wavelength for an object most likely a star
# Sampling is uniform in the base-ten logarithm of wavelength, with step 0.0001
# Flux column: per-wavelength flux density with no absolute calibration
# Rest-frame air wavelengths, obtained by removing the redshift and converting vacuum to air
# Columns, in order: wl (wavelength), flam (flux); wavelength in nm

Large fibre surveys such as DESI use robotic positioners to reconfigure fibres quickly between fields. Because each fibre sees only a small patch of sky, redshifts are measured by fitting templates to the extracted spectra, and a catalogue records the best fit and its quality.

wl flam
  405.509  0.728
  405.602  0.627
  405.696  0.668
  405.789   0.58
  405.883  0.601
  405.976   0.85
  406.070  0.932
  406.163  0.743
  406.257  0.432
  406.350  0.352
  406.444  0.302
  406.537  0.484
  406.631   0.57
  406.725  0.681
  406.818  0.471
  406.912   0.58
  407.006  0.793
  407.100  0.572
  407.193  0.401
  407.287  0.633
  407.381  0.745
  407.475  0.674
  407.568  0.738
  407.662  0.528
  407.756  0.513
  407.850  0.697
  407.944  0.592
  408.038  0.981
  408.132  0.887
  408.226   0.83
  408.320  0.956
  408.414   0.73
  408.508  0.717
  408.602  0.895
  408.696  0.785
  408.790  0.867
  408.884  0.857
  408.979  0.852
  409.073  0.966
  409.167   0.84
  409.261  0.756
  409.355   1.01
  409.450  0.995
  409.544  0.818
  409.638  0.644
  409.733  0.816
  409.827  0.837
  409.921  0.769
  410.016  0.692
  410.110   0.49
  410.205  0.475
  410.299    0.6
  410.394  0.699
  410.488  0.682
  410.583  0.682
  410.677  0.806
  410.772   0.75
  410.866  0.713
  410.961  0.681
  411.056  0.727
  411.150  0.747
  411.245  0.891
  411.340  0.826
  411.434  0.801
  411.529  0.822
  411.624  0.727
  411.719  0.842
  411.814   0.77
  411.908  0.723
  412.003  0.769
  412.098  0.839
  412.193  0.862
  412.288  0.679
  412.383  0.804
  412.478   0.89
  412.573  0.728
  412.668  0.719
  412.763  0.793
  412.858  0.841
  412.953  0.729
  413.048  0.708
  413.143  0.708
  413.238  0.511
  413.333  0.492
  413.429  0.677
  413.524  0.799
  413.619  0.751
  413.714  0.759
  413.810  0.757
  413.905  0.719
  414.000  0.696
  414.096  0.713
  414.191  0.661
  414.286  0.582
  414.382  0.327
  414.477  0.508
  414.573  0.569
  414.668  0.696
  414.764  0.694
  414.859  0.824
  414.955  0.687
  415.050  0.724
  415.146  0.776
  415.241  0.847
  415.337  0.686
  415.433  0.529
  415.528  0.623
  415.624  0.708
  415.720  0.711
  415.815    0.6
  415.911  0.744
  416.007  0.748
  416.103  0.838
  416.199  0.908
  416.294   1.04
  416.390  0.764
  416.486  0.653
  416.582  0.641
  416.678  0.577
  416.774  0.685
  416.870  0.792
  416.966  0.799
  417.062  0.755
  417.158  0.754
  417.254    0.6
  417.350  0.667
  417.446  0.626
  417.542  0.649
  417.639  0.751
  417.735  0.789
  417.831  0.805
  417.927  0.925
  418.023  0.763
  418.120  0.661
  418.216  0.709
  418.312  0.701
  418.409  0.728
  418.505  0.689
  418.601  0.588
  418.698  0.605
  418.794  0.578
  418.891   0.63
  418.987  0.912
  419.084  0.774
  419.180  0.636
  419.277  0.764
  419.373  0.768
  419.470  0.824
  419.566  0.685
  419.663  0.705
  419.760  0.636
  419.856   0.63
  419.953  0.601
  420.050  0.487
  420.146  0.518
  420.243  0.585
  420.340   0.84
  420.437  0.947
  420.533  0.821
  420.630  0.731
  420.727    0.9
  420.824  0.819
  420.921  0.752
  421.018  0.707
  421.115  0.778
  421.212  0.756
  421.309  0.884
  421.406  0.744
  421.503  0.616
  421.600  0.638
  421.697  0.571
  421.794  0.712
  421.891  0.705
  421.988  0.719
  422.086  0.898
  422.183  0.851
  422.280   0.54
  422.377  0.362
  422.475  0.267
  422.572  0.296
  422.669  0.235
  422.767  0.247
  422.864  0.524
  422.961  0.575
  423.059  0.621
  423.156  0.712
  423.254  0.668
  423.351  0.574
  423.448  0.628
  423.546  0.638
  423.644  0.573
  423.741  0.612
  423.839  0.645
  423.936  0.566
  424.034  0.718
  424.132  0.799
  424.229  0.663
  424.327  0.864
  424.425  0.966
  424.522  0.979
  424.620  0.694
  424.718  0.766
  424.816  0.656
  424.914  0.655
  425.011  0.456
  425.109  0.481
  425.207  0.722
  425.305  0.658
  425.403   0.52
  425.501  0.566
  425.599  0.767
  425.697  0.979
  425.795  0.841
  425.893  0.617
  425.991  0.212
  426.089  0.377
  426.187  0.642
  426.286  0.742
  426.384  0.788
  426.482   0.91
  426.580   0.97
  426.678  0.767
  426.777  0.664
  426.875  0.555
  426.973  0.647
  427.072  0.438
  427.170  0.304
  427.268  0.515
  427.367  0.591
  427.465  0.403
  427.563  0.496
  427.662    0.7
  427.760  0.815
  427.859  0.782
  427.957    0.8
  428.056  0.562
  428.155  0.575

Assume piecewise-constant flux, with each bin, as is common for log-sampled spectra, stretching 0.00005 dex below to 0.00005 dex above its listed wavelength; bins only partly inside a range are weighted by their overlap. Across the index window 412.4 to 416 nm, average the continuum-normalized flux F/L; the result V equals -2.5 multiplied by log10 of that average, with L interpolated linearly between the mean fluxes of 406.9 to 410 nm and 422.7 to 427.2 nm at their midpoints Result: 0.06 mag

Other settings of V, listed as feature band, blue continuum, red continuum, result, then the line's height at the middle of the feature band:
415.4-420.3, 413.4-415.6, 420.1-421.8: 0.01 mag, 0.711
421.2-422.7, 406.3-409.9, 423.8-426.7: 0.15 mag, 0.703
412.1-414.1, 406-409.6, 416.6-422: -0.03 mag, 0.715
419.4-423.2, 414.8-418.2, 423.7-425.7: 0.09 mag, 0.711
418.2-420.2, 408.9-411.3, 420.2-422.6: 0.06 mag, 0.712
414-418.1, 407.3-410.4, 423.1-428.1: 0.02 mag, 0.72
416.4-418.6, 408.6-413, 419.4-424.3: -0.02 mag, 0.7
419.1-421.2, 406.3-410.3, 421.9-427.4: -0.11 mag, 0.651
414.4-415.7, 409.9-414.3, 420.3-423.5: 0.05 mag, 0.705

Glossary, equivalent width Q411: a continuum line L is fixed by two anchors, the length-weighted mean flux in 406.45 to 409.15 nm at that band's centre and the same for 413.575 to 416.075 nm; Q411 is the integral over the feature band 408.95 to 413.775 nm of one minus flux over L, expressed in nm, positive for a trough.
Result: -0.42 nm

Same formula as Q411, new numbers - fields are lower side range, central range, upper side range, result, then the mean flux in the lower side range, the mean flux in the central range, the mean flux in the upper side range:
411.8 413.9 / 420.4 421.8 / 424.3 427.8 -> -0.141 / 0.74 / 0.758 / 0.657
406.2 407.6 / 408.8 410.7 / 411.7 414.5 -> -0.413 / 0.561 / 0.766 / 0.712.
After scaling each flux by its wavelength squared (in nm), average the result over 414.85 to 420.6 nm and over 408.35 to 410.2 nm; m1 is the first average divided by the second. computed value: 0.93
